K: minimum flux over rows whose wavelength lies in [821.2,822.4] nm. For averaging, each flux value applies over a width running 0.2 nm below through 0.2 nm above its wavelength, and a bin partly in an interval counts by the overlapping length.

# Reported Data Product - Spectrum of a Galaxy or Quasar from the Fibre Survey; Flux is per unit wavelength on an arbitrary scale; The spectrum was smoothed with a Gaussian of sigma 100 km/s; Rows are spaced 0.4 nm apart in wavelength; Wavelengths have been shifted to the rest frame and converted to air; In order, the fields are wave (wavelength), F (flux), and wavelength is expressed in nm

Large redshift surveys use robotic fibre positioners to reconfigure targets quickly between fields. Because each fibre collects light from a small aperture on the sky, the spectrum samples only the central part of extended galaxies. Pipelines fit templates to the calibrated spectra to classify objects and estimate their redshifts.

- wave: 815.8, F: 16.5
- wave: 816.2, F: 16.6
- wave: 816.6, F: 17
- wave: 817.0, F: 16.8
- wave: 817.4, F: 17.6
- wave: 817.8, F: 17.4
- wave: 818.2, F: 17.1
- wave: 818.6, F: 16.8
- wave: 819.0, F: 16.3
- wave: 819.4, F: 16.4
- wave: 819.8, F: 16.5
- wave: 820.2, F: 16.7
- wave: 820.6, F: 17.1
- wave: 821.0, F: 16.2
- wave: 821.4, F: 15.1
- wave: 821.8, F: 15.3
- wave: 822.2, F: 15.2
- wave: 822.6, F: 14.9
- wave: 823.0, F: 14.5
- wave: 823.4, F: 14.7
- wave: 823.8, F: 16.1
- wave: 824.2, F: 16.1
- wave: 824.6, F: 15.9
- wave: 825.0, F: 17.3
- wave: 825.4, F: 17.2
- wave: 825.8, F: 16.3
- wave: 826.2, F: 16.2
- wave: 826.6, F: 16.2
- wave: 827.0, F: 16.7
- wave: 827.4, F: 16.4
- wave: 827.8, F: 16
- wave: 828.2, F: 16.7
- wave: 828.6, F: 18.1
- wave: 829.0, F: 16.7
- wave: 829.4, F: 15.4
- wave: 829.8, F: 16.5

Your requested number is 15.1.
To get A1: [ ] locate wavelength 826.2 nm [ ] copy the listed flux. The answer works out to 16.2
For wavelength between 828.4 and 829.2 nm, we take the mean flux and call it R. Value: 17.4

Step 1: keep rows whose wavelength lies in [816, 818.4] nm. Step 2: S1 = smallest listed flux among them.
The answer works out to 16.6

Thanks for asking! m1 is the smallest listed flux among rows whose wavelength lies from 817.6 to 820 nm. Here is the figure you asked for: 16.3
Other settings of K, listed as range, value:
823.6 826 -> 15.9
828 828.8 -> 16.7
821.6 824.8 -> 14.5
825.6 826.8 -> 16.2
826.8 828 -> 16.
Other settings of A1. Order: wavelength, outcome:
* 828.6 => 18.1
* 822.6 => 14.9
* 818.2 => 17.1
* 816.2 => 16.6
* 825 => 17.3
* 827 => 16.7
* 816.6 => 17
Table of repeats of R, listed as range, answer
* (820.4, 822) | 15.9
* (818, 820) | 16.6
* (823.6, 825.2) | 16.3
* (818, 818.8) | 17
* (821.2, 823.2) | 15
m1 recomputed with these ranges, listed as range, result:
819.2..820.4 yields 16.4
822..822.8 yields 14.9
